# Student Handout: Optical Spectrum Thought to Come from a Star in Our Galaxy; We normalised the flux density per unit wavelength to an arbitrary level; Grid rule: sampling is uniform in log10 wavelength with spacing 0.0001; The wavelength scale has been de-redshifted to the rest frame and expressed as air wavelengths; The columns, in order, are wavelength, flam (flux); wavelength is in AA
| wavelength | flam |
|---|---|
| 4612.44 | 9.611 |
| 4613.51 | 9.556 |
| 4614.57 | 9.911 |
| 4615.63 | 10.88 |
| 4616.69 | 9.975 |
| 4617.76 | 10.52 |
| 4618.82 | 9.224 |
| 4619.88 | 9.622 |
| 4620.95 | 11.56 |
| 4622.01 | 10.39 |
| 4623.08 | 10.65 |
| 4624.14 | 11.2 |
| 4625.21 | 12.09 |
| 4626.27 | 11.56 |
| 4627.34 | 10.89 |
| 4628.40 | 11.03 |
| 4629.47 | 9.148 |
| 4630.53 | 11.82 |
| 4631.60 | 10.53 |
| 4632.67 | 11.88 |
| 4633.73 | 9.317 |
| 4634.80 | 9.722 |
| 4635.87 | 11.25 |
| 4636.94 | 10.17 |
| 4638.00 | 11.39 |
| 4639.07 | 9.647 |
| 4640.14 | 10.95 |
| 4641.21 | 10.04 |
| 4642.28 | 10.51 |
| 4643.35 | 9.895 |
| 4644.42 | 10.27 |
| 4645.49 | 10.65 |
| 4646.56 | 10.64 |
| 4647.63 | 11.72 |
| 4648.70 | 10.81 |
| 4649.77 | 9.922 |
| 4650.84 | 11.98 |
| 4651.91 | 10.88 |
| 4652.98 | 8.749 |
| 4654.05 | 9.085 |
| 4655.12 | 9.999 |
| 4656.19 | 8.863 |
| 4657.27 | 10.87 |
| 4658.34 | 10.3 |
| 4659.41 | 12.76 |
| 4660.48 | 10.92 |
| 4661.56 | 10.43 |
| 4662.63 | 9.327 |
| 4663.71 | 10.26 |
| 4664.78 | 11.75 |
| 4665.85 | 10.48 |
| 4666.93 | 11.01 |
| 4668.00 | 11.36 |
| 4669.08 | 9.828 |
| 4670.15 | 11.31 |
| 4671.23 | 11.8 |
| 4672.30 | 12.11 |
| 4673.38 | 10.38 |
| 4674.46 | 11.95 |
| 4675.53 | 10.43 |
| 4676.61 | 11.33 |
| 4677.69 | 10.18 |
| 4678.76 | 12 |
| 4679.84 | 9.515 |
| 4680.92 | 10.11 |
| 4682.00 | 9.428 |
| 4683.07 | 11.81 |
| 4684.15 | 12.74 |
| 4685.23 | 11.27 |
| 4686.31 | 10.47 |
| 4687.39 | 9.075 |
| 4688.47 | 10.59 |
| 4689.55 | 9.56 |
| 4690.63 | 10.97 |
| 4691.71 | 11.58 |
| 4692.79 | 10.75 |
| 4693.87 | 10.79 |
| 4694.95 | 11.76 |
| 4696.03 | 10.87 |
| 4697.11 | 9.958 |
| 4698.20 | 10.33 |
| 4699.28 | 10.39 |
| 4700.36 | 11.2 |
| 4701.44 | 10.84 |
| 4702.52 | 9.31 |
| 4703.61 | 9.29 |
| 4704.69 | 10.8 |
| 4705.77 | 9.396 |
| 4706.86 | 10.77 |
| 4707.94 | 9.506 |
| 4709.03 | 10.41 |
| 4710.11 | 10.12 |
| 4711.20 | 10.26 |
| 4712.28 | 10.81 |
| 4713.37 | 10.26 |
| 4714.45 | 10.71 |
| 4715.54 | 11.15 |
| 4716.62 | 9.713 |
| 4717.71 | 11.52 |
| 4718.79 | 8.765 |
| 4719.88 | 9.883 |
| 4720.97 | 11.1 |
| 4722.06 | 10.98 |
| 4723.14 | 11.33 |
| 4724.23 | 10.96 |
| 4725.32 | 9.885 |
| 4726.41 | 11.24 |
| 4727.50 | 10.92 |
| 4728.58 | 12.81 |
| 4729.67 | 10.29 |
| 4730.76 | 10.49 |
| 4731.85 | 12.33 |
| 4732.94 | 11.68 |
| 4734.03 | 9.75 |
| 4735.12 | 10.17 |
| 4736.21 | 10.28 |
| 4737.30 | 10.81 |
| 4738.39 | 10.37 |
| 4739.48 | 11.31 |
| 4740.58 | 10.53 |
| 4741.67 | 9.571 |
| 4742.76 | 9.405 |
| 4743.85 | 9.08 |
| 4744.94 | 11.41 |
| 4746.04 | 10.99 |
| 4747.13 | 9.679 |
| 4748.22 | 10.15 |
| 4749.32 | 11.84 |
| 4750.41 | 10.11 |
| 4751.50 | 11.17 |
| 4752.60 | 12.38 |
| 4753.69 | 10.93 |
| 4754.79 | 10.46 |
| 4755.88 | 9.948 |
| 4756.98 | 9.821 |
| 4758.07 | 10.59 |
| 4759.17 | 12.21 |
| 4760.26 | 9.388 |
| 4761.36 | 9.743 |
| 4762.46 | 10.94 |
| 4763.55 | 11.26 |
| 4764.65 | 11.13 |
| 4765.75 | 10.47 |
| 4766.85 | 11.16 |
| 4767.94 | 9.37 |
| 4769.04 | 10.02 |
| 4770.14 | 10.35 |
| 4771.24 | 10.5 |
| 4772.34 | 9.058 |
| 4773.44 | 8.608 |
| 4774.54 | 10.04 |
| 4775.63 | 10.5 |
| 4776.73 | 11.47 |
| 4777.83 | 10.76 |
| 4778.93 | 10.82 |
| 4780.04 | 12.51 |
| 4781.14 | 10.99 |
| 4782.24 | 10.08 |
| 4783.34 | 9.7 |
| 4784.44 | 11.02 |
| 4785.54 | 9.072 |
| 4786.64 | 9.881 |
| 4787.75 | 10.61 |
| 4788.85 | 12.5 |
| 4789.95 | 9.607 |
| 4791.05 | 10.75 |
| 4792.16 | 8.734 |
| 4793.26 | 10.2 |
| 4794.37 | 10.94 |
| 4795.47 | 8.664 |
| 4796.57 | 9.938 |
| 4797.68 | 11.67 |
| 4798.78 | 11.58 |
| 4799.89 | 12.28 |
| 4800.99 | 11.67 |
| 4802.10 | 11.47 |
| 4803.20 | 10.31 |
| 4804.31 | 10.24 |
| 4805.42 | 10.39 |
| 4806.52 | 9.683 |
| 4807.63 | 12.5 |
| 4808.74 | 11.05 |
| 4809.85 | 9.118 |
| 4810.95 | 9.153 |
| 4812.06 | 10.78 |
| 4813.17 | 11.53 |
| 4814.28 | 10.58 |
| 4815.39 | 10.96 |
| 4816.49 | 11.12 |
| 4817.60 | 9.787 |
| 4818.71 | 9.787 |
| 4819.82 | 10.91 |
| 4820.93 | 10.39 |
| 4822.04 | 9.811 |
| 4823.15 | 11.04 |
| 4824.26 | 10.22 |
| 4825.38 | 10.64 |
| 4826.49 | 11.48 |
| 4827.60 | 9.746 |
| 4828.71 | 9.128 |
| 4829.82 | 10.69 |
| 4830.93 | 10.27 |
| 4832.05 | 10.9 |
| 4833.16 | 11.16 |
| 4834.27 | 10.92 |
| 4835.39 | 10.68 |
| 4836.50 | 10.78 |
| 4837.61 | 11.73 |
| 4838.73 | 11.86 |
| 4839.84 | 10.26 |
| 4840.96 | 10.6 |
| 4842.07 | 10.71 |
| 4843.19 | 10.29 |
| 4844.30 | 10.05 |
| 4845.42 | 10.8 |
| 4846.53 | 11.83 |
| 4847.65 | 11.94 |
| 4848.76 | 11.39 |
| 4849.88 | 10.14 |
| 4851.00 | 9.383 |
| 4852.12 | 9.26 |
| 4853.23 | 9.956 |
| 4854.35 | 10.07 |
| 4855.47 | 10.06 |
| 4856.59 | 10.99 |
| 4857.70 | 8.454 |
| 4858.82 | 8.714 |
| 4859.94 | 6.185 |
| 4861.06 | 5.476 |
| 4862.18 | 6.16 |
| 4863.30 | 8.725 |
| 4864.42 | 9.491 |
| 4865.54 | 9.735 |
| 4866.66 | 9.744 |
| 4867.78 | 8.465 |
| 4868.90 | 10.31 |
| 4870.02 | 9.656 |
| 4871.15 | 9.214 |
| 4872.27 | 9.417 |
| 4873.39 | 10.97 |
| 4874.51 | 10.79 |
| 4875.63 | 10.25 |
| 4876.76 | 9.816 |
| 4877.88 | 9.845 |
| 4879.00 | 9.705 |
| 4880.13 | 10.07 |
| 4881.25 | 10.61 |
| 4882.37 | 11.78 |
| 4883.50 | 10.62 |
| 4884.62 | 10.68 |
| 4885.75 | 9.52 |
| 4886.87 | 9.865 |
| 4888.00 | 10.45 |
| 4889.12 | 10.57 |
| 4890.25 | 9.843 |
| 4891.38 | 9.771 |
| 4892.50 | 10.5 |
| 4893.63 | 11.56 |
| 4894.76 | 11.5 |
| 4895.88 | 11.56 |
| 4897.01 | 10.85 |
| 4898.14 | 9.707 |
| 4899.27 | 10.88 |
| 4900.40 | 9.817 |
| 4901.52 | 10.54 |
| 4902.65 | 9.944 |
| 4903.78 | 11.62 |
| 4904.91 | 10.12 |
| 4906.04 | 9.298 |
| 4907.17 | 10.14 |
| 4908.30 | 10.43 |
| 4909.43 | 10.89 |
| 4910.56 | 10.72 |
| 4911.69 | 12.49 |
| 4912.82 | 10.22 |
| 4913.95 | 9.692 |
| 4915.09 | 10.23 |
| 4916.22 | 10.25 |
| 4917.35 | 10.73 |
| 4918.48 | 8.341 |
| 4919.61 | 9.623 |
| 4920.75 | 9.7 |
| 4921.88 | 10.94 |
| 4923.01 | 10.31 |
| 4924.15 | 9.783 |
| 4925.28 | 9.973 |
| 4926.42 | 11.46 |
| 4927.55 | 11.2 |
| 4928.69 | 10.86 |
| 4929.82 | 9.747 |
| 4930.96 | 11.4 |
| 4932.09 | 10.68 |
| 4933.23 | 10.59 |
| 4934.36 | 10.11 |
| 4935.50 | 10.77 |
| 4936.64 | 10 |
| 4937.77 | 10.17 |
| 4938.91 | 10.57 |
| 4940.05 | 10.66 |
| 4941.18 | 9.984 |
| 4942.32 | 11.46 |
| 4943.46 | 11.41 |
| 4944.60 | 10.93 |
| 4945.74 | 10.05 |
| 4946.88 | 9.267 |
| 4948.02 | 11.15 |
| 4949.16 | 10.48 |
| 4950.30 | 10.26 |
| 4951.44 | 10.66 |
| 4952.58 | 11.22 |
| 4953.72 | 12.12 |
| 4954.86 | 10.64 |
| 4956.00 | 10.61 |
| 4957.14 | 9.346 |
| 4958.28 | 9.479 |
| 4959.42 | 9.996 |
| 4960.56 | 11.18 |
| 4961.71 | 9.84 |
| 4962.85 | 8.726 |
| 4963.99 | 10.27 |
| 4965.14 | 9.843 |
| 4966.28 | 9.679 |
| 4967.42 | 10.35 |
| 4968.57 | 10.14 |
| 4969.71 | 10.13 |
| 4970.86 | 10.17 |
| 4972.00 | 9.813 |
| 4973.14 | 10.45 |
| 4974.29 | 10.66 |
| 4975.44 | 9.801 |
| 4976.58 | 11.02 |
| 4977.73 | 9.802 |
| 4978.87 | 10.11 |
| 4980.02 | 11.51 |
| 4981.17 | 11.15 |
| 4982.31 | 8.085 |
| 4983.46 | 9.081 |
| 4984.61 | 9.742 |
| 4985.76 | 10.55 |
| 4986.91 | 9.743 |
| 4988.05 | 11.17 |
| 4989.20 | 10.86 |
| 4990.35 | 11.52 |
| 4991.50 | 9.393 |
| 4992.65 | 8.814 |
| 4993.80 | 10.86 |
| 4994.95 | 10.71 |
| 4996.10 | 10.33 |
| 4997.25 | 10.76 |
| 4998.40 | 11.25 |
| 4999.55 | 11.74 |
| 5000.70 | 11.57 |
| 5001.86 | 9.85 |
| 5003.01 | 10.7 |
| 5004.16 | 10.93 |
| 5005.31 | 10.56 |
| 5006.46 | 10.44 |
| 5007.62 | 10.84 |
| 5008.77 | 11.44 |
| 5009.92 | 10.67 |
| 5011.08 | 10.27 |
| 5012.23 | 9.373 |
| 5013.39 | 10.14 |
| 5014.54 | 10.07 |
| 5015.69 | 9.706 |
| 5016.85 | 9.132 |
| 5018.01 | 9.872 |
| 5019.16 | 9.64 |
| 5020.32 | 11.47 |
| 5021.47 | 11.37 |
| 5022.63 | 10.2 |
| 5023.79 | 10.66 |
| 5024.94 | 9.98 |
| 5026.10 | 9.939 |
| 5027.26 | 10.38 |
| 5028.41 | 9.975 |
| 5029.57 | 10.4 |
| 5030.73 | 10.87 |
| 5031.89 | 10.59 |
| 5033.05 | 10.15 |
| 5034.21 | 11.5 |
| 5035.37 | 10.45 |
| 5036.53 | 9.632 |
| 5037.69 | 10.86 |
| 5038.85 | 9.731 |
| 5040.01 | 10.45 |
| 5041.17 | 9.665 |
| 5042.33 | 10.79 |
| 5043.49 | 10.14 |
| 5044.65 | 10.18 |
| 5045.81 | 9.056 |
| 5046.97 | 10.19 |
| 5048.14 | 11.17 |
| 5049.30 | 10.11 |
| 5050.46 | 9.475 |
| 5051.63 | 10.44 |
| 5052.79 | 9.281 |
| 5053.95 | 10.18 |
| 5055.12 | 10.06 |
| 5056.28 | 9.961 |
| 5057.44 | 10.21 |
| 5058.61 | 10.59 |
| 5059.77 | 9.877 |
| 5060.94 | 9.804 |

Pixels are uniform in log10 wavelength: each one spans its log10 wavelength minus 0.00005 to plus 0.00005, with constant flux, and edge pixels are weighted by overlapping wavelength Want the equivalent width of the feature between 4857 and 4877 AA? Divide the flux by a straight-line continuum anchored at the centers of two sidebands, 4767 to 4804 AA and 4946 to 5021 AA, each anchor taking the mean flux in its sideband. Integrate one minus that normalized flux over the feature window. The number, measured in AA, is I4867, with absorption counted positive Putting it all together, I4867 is 2.8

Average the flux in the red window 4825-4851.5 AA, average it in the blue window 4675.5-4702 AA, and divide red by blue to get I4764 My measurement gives 1.0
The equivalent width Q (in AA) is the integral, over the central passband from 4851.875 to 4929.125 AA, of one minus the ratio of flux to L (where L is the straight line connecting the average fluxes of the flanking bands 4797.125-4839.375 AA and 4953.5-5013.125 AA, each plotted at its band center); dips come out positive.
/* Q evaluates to 3.9 AA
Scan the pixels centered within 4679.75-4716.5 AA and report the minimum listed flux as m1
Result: 9.075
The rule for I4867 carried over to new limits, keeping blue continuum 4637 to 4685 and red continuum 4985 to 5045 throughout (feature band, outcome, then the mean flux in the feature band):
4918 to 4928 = 0.33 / 10.1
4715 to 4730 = -0.16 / 10.8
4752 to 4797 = 0.80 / 10.4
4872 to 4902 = 0.25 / 10.4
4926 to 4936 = -0.24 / 10.8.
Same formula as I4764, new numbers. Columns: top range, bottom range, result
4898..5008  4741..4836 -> 0.99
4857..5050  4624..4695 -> 0.96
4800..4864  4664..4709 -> 0.96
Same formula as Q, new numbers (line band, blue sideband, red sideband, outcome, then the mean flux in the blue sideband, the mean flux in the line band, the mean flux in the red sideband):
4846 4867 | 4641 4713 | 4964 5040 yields 2.2 AA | 10.6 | 9.34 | 10.3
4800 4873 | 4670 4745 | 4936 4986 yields 2.0 AA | 10.6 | 10.2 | 10.3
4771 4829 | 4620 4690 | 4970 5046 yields 0.3 AA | 10.7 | 10.5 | 10.4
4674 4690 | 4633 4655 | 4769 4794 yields -0.5 AA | 10.4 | 10.7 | 10.3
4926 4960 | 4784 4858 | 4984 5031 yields -0.3 AA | 10.5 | 10.6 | 10.4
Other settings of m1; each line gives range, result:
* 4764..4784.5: 8.608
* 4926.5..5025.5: 8.085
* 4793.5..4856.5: 8.664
